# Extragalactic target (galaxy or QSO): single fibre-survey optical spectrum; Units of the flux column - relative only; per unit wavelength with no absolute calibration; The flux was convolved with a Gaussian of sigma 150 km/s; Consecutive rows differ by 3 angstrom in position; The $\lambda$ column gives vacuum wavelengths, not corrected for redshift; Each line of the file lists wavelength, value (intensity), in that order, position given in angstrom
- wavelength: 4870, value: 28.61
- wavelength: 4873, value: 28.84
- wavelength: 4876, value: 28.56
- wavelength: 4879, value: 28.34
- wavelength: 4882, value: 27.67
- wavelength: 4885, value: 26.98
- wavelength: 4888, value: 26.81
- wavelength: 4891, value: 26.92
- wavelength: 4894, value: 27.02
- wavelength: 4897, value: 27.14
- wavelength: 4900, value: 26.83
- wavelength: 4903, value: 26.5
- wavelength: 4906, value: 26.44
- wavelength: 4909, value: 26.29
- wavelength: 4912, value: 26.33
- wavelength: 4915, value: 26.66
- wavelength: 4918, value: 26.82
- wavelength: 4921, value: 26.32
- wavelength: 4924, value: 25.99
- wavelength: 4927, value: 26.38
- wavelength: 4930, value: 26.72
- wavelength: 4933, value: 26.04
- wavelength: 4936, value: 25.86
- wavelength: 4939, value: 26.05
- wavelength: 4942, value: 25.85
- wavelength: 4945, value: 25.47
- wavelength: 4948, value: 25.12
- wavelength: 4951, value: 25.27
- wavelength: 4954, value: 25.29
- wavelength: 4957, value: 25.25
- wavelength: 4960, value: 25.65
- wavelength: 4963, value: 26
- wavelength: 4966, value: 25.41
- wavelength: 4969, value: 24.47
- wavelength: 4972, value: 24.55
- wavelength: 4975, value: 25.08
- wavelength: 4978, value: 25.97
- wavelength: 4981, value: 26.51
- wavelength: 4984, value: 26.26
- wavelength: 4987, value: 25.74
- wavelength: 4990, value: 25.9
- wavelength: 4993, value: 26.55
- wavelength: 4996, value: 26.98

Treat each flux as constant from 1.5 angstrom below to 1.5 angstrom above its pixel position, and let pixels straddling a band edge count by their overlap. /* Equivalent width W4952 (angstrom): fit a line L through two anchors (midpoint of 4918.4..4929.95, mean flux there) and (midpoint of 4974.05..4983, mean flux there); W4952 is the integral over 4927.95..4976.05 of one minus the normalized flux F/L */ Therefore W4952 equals 1.13 angstrom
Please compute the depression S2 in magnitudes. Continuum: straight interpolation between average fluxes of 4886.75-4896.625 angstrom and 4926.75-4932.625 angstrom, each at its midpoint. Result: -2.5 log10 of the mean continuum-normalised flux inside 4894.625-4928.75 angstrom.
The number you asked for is 0.01 mag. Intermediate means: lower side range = 26.9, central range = 26.5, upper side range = 26.5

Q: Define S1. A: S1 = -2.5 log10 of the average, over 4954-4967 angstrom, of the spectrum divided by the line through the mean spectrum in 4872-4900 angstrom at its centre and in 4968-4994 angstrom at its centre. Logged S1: 0.02 mag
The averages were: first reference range 27.5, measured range 25.6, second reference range 25.7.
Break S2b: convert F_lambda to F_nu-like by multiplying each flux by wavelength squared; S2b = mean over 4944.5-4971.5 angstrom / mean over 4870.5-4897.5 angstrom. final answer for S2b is 0.9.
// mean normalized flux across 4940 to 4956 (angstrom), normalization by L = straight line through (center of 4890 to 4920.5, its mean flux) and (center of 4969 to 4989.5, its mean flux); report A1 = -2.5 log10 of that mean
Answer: 0.027 mag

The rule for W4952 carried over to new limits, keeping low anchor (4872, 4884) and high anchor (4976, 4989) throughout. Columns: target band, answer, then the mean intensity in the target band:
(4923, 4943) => 0.7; 26.1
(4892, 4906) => 0.5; 26.8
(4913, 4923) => 0.3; 26.6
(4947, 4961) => 0.7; 25.3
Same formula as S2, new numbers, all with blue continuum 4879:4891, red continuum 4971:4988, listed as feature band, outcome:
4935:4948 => 0.03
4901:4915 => 0.02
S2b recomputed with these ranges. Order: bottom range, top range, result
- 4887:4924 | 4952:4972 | 0.97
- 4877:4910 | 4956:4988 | 0.98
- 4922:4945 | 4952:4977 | 0.98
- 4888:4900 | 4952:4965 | 0.97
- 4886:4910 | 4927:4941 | 0.99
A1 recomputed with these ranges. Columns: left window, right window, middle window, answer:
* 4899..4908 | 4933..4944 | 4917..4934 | -0.01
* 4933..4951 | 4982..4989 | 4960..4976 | 0.03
